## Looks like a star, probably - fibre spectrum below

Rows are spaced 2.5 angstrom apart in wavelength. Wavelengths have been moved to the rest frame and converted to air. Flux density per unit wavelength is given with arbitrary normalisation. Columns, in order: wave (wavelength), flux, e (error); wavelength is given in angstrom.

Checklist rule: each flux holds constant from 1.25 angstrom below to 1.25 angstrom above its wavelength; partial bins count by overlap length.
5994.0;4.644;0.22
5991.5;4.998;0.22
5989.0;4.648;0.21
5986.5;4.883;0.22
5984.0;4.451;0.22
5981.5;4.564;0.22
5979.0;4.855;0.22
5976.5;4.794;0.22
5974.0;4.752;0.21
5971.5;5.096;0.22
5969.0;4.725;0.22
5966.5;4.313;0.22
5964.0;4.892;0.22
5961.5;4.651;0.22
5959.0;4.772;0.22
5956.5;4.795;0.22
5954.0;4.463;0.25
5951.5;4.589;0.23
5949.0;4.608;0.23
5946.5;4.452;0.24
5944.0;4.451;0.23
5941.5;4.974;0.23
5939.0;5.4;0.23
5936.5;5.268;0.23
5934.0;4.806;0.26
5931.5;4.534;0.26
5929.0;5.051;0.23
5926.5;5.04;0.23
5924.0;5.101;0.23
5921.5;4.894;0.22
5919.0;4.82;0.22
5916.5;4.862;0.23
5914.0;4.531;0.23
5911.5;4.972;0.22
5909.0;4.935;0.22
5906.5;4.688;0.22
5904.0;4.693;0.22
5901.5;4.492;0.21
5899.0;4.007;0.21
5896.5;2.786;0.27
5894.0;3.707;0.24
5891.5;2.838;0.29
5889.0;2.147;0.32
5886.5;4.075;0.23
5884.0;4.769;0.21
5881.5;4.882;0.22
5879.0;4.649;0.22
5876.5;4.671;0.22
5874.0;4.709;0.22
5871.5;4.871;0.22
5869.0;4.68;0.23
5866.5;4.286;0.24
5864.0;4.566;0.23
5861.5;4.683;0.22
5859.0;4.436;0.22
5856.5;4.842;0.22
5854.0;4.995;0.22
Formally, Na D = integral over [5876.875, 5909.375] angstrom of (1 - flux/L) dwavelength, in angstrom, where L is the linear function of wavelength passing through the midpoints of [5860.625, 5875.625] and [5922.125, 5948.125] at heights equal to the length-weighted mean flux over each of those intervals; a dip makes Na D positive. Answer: 4.7 angstrom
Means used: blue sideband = 4.63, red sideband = 4.9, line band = 4.04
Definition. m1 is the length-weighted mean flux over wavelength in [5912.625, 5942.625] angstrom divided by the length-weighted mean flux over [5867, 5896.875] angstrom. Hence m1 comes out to 1.2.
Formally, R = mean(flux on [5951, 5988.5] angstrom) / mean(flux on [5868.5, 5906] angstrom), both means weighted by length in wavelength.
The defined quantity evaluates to 1.14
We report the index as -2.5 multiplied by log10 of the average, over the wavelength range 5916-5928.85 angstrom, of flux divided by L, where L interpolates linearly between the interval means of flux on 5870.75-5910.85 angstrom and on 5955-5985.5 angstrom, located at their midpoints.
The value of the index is -0.13 mag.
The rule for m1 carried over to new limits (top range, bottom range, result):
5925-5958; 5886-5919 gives 1.18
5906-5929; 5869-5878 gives 1.03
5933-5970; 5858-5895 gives 1.11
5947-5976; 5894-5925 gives 1.04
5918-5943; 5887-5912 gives 1.28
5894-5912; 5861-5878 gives 0.93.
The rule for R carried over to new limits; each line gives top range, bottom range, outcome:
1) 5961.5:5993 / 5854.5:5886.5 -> 1.02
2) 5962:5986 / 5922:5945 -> 0.95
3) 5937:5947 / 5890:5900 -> 1.48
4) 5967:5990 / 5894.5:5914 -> 1.09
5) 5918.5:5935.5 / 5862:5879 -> 1.06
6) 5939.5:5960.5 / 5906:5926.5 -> 0.96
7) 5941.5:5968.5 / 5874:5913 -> 1.11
